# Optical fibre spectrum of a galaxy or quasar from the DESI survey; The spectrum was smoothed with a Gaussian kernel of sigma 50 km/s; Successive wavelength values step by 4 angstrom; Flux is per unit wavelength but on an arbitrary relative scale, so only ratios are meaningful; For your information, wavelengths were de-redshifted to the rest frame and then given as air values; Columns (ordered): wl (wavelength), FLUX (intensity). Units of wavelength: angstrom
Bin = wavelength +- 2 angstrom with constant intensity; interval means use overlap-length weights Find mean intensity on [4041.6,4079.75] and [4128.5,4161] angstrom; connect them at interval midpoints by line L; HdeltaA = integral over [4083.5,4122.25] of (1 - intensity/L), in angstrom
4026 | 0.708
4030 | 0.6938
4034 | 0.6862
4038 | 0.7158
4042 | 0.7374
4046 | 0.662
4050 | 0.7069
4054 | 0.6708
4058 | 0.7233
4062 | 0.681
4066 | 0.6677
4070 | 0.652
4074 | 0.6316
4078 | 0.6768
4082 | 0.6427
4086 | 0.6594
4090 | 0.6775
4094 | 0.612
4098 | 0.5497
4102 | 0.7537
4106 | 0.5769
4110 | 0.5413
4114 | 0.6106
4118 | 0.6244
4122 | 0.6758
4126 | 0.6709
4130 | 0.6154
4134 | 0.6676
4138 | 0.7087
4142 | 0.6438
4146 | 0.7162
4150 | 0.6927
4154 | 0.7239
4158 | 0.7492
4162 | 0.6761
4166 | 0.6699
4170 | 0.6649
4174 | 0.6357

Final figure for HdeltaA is 3.3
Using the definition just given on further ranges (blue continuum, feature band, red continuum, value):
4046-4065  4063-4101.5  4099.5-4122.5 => 0.7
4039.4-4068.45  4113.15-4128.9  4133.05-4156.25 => 1.1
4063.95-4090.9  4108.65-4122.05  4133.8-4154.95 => 1.4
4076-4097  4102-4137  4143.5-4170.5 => 2.1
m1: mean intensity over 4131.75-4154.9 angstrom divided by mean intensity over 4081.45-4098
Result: 1.08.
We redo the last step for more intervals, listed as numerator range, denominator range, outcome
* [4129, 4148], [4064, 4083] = 1.03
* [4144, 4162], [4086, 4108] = 1.12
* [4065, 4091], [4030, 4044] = 0.93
